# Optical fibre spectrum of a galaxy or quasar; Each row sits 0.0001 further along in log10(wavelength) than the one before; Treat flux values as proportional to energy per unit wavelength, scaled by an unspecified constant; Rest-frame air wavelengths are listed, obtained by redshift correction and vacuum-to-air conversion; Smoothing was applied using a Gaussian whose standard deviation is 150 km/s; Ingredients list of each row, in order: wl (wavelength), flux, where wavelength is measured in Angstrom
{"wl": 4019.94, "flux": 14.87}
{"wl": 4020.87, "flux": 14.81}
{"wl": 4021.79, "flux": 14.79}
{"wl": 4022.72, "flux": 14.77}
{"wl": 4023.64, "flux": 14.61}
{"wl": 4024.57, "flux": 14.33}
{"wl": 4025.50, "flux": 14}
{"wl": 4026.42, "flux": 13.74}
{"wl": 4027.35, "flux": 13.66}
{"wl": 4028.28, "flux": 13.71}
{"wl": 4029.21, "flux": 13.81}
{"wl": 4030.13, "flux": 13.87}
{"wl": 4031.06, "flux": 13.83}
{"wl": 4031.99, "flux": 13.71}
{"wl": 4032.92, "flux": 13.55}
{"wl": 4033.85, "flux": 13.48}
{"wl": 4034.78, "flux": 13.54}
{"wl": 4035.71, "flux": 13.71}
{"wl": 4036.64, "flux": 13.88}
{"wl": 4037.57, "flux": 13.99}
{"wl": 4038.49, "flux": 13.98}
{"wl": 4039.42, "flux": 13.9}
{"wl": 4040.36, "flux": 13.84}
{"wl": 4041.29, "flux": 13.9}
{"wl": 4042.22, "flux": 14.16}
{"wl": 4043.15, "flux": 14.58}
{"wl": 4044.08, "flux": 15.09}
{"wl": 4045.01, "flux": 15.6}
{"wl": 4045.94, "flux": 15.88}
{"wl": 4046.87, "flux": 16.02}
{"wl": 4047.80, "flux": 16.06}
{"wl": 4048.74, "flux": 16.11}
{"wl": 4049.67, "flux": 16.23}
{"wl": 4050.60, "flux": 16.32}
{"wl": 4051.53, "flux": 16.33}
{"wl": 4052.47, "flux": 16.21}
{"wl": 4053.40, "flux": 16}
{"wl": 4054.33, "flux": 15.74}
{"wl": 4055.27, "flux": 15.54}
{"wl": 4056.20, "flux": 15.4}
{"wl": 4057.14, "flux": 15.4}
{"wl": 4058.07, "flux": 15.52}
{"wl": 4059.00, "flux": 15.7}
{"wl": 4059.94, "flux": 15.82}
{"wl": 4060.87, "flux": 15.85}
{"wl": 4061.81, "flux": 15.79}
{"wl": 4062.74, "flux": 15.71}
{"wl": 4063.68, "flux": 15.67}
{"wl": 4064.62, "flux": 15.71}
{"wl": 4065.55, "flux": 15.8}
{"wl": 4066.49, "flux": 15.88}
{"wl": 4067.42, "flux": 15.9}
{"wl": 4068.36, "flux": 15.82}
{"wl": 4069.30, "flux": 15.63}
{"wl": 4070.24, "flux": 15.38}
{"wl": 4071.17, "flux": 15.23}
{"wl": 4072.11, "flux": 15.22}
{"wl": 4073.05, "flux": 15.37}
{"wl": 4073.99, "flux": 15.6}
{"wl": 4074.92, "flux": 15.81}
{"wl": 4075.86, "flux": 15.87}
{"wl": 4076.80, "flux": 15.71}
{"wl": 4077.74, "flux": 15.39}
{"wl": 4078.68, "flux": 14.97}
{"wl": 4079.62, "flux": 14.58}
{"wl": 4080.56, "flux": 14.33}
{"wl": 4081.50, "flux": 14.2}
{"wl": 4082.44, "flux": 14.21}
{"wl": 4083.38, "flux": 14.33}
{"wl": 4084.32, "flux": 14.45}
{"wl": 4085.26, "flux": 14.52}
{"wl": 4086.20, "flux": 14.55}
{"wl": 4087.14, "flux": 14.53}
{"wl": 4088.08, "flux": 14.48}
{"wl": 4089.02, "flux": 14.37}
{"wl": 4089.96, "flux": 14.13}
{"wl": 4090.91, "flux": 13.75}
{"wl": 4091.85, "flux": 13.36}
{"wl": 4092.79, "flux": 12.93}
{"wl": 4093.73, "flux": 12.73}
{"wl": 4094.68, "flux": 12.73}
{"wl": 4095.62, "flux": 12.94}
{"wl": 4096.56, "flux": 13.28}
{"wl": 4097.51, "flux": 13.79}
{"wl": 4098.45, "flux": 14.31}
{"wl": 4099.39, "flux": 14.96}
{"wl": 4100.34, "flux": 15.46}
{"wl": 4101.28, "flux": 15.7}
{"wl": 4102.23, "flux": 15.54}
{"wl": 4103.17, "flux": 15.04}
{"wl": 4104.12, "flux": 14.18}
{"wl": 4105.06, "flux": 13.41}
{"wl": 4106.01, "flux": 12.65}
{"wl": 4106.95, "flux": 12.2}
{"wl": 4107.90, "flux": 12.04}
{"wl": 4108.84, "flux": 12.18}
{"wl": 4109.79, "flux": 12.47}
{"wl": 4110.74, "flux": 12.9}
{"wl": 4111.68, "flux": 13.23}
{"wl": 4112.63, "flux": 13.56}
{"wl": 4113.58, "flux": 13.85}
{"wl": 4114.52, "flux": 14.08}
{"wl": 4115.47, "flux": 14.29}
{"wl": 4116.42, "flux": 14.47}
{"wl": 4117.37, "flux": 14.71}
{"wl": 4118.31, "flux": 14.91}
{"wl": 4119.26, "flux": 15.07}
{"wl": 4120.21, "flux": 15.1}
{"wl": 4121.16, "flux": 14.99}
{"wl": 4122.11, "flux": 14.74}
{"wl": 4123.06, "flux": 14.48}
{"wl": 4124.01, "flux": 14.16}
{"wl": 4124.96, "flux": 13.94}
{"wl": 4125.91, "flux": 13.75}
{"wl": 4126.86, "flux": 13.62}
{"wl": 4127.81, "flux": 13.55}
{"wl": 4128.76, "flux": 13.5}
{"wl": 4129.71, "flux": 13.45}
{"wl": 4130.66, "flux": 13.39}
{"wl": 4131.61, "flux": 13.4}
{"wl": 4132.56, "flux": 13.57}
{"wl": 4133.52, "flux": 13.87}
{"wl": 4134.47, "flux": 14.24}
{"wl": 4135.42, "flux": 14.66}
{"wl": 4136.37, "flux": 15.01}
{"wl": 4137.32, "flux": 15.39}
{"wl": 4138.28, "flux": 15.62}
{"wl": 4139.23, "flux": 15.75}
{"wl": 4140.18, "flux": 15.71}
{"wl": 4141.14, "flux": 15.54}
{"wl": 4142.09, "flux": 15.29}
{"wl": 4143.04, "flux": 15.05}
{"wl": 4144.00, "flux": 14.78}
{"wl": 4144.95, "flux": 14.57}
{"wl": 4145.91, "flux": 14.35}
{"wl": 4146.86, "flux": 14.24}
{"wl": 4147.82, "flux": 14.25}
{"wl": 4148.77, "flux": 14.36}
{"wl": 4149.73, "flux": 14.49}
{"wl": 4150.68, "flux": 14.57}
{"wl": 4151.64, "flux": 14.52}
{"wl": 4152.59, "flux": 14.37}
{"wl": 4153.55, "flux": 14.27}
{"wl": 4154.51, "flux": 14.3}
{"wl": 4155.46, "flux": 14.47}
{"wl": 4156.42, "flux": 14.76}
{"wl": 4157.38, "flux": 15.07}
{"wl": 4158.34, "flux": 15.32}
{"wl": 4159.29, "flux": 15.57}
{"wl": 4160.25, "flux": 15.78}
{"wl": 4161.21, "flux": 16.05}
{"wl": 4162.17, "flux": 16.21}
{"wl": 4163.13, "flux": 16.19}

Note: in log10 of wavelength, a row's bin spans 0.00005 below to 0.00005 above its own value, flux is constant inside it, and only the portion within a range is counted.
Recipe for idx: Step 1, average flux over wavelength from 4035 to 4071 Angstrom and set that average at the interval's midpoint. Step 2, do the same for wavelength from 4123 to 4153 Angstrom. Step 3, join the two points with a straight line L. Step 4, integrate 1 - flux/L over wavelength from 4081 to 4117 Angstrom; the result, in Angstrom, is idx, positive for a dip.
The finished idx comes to 2.5 Angstrom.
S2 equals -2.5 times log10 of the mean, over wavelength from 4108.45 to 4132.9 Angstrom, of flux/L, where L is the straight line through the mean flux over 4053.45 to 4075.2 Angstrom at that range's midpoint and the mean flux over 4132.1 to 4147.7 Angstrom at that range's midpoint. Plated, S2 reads 0.08 mag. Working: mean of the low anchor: 15.6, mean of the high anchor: 14.8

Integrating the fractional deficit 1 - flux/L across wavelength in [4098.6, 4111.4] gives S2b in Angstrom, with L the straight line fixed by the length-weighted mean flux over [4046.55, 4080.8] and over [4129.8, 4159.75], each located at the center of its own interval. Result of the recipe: 1.2 Angstrom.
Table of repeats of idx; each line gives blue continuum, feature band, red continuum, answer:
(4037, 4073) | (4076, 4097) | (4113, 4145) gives 1.3 Angstrom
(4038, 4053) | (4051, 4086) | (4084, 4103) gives -1.6 Angstrom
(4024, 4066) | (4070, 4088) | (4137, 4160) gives -0.1 Angstrom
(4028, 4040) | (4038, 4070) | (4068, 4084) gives -2.4 Angstrom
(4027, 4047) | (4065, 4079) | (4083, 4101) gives -1.5 Angstrom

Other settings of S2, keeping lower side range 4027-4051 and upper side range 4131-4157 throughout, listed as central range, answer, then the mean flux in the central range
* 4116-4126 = 0.00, 14.6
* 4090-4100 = 0.08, 13.5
